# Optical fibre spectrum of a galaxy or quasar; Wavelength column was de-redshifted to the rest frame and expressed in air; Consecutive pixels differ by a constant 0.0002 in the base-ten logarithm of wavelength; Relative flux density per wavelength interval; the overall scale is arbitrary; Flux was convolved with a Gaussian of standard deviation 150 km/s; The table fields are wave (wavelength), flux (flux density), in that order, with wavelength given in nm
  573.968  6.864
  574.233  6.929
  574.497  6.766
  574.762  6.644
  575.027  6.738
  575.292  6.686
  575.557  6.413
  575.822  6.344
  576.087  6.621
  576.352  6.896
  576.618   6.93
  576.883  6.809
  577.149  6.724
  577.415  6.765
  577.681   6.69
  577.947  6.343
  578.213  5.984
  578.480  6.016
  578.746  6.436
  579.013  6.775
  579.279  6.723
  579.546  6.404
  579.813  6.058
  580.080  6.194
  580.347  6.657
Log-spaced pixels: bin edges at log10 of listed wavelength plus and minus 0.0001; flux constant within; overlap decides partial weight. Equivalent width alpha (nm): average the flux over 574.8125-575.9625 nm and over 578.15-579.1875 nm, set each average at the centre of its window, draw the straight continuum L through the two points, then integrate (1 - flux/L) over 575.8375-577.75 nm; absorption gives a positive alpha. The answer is -0.09 nm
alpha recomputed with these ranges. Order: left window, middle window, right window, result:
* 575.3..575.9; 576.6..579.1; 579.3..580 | -0.061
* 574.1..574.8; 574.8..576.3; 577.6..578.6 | 0.009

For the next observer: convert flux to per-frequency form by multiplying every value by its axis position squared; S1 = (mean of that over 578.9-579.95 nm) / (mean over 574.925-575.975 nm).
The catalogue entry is 1.01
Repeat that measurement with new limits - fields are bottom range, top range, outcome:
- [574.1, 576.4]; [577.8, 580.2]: 0.96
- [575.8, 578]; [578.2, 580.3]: 0.96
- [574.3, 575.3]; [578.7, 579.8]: 0.99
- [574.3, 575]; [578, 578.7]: 0.92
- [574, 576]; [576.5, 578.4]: 1.00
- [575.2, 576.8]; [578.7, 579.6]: 1.00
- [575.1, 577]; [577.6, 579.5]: 0.97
